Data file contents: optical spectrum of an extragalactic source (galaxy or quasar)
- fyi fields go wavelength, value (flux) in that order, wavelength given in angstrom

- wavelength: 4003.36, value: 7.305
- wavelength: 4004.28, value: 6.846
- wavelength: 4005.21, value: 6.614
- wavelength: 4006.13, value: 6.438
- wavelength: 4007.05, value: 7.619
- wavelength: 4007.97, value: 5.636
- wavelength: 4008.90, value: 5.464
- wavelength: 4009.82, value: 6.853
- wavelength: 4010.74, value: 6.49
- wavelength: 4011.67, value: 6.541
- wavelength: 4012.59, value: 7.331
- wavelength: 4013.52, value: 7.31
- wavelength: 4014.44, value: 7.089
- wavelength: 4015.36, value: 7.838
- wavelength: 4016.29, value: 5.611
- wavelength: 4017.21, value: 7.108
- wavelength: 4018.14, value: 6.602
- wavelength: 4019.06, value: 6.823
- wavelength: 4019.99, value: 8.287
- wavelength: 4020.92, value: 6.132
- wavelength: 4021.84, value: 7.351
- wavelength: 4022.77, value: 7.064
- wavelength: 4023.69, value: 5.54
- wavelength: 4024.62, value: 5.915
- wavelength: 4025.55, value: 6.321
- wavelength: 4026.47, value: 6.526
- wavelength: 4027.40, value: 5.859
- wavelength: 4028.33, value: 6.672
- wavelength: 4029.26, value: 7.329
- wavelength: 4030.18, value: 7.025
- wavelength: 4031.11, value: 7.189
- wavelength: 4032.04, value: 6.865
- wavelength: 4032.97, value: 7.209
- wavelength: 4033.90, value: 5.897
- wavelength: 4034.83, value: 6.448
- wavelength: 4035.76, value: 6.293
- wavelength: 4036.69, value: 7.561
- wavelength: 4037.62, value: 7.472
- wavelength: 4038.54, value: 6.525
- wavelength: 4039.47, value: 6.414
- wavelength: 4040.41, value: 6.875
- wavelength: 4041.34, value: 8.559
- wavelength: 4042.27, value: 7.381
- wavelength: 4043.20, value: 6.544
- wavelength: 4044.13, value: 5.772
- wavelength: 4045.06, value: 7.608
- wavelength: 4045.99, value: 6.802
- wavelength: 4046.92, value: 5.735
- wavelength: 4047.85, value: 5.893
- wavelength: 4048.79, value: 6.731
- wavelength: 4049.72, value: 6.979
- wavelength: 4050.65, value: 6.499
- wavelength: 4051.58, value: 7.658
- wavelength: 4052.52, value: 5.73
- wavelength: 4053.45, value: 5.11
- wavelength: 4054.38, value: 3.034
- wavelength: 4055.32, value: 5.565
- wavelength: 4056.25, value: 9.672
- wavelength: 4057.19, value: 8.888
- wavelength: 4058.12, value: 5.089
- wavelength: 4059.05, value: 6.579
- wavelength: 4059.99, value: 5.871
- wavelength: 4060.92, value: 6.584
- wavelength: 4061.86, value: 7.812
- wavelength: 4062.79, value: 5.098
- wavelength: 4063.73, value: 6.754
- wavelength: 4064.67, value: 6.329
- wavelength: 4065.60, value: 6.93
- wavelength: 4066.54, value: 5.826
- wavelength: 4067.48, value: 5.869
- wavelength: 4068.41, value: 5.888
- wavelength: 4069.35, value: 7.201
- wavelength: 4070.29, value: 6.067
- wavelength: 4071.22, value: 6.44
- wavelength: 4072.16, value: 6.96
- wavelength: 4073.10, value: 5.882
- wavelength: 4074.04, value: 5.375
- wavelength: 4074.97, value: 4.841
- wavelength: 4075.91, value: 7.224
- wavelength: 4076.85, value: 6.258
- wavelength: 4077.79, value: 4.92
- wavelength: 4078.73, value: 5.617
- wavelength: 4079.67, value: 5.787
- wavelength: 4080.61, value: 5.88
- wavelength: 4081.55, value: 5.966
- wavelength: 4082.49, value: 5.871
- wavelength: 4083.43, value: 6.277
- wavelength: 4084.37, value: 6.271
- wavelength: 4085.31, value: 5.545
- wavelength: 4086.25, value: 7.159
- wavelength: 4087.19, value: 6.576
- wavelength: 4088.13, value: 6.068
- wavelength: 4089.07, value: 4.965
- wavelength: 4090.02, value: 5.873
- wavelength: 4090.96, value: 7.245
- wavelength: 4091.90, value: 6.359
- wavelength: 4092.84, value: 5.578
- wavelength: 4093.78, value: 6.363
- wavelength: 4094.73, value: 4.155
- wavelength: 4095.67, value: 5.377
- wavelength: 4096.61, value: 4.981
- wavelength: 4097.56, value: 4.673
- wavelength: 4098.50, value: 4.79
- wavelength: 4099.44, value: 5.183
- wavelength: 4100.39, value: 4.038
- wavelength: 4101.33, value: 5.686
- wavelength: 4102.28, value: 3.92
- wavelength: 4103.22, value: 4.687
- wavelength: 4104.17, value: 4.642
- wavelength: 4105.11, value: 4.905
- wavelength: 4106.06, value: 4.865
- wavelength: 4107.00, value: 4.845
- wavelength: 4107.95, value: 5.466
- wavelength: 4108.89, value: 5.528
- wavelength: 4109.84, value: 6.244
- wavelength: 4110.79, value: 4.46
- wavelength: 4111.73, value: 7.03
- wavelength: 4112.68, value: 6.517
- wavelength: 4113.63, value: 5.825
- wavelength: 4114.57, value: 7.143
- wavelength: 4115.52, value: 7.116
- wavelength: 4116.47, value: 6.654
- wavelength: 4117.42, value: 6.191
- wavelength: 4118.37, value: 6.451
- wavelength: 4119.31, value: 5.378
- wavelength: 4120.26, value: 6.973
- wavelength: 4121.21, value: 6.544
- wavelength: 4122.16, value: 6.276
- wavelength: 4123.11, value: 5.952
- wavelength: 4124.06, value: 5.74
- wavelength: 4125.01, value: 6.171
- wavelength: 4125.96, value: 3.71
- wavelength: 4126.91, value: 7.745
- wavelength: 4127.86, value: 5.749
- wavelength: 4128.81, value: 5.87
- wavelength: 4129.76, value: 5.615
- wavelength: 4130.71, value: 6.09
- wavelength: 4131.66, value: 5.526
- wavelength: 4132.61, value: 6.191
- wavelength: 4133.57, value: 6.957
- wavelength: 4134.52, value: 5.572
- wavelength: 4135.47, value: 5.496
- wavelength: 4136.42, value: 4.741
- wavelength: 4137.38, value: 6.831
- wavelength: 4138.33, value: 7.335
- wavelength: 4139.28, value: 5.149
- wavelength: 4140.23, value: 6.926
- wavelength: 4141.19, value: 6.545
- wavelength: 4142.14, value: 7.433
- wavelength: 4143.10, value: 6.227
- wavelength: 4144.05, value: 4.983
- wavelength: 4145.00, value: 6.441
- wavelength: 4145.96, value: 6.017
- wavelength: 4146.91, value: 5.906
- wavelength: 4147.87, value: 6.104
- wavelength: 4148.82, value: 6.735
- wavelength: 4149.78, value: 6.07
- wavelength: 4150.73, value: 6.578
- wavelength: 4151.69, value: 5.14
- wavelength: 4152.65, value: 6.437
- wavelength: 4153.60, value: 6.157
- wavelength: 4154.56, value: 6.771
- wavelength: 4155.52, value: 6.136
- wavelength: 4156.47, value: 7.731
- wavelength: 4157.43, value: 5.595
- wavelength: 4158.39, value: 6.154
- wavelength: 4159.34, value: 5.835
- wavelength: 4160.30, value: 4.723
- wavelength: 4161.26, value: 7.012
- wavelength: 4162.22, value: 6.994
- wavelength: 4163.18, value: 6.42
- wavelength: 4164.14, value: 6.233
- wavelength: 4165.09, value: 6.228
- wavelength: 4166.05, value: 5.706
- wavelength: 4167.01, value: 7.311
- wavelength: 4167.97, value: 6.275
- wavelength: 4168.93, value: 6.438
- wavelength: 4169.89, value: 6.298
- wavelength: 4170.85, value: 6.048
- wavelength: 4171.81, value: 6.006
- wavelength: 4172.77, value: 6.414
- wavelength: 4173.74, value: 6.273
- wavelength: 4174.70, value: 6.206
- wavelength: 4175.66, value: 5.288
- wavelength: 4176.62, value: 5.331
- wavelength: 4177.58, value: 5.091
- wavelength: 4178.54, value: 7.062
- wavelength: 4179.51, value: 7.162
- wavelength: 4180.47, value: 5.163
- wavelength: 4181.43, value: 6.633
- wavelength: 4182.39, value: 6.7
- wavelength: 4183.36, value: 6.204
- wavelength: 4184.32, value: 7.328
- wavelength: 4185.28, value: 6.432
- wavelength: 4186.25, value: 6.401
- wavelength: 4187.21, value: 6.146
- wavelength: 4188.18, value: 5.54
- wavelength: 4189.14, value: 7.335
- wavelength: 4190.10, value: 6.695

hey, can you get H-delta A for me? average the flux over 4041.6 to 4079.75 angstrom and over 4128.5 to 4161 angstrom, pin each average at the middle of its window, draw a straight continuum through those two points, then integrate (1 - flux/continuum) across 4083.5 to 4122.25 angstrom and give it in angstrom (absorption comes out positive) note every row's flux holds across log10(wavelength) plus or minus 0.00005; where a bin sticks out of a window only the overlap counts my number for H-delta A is 3.1 angstrom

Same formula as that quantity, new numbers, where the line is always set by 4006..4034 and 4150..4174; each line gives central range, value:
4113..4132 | 0.76 angstrom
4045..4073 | 0.77 angstrom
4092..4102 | 2.12 angstrom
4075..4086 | 0.99 angstrom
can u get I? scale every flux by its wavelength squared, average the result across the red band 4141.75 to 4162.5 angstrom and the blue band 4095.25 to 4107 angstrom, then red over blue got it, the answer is 1.3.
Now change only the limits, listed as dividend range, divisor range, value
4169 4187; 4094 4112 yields 1.29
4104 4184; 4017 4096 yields 1.00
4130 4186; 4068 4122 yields 1.10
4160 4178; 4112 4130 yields 1.01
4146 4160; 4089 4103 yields 1.21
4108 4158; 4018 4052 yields 0.96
